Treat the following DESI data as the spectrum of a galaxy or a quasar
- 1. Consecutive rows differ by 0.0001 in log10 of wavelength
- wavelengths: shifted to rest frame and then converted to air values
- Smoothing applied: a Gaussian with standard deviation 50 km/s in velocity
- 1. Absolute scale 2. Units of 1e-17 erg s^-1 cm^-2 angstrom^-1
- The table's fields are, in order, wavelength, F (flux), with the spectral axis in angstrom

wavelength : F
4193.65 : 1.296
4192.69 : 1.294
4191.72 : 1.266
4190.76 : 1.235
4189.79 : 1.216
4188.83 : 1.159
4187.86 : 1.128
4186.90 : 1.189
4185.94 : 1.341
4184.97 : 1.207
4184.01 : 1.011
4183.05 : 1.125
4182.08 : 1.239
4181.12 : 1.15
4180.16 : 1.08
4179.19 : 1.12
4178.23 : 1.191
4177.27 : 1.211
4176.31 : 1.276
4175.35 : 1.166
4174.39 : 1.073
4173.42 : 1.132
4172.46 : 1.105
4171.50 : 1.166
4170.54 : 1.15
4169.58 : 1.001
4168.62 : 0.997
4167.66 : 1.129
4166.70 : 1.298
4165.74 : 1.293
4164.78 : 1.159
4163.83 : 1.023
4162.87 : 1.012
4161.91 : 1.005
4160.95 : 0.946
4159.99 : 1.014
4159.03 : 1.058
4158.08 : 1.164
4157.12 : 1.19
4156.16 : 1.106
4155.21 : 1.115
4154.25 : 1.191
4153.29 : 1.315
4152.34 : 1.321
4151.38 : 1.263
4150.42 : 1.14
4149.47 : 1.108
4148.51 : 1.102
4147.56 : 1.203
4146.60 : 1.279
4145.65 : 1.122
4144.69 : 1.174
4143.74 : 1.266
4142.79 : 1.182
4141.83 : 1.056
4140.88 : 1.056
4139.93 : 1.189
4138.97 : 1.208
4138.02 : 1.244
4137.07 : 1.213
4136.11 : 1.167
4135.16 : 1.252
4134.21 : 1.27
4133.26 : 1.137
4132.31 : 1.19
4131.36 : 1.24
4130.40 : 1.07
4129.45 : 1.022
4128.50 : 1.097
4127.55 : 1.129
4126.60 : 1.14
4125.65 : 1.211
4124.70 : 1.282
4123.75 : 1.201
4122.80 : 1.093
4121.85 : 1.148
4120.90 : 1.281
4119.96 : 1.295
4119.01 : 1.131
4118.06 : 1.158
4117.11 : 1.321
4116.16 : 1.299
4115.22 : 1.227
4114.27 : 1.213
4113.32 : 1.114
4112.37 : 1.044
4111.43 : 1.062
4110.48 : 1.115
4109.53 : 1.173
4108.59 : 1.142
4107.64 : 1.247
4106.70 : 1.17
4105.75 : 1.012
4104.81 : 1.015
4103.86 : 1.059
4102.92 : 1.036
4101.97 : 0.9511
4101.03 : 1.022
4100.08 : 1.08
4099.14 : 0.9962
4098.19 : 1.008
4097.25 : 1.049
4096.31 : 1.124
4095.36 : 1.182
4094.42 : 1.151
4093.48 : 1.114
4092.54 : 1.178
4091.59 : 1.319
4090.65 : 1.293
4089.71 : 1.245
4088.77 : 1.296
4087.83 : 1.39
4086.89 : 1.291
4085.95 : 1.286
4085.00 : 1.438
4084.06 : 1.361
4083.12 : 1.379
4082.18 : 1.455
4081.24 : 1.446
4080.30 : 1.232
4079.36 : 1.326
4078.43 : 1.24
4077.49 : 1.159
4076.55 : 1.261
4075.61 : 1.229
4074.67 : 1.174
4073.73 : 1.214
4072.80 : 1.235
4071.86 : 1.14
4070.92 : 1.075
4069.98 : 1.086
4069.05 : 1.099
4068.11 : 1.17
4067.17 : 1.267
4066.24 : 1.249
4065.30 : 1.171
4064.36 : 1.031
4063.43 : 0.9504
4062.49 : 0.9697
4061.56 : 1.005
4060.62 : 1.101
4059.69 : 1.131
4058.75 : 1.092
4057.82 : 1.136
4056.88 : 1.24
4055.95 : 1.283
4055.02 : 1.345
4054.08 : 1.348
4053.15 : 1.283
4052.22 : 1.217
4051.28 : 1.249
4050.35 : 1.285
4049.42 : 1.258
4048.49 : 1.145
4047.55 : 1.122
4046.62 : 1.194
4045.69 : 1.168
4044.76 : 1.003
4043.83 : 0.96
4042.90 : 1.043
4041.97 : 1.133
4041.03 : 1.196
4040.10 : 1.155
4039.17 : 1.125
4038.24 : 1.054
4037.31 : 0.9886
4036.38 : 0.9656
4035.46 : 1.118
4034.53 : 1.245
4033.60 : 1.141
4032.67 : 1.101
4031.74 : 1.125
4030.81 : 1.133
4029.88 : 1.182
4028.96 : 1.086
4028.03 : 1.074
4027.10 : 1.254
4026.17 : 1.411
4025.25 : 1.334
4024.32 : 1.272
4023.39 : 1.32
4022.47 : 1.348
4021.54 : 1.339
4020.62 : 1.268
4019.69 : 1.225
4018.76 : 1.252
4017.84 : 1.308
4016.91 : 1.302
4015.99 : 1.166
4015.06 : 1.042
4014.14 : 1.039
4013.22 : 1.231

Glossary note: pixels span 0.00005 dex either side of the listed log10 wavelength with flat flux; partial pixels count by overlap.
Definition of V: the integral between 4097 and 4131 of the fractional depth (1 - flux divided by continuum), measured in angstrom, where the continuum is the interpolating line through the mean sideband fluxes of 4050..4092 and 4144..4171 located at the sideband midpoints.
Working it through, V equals 1.5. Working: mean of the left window 1.23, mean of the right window 1.14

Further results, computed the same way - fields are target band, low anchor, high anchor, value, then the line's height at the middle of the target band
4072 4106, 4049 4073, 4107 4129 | -0.8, 1.17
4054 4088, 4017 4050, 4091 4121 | -1.8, 1.15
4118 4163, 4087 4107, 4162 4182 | -1.1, 1.13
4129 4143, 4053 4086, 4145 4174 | -0.1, 1.16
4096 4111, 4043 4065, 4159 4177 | 0.8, 1.13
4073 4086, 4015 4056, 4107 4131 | -1.3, 1.18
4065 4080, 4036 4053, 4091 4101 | -1.0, 1.12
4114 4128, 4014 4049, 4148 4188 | -0.7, 1.15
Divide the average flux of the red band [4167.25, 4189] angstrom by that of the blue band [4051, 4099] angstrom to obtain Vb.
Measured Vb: 0.95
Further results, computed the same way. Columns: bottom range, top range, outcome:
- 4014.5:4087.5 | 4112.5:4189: 0.97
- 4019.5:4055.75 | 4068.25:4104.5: 1.01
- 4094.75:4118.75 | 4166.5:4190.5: 1.04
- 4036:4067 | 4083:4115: 1.02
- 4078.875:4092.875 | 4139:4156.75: 0.89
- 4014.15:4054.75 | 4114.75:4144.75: 1.00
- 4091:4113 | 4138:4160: 1.07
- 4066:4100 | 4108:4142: 0.96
